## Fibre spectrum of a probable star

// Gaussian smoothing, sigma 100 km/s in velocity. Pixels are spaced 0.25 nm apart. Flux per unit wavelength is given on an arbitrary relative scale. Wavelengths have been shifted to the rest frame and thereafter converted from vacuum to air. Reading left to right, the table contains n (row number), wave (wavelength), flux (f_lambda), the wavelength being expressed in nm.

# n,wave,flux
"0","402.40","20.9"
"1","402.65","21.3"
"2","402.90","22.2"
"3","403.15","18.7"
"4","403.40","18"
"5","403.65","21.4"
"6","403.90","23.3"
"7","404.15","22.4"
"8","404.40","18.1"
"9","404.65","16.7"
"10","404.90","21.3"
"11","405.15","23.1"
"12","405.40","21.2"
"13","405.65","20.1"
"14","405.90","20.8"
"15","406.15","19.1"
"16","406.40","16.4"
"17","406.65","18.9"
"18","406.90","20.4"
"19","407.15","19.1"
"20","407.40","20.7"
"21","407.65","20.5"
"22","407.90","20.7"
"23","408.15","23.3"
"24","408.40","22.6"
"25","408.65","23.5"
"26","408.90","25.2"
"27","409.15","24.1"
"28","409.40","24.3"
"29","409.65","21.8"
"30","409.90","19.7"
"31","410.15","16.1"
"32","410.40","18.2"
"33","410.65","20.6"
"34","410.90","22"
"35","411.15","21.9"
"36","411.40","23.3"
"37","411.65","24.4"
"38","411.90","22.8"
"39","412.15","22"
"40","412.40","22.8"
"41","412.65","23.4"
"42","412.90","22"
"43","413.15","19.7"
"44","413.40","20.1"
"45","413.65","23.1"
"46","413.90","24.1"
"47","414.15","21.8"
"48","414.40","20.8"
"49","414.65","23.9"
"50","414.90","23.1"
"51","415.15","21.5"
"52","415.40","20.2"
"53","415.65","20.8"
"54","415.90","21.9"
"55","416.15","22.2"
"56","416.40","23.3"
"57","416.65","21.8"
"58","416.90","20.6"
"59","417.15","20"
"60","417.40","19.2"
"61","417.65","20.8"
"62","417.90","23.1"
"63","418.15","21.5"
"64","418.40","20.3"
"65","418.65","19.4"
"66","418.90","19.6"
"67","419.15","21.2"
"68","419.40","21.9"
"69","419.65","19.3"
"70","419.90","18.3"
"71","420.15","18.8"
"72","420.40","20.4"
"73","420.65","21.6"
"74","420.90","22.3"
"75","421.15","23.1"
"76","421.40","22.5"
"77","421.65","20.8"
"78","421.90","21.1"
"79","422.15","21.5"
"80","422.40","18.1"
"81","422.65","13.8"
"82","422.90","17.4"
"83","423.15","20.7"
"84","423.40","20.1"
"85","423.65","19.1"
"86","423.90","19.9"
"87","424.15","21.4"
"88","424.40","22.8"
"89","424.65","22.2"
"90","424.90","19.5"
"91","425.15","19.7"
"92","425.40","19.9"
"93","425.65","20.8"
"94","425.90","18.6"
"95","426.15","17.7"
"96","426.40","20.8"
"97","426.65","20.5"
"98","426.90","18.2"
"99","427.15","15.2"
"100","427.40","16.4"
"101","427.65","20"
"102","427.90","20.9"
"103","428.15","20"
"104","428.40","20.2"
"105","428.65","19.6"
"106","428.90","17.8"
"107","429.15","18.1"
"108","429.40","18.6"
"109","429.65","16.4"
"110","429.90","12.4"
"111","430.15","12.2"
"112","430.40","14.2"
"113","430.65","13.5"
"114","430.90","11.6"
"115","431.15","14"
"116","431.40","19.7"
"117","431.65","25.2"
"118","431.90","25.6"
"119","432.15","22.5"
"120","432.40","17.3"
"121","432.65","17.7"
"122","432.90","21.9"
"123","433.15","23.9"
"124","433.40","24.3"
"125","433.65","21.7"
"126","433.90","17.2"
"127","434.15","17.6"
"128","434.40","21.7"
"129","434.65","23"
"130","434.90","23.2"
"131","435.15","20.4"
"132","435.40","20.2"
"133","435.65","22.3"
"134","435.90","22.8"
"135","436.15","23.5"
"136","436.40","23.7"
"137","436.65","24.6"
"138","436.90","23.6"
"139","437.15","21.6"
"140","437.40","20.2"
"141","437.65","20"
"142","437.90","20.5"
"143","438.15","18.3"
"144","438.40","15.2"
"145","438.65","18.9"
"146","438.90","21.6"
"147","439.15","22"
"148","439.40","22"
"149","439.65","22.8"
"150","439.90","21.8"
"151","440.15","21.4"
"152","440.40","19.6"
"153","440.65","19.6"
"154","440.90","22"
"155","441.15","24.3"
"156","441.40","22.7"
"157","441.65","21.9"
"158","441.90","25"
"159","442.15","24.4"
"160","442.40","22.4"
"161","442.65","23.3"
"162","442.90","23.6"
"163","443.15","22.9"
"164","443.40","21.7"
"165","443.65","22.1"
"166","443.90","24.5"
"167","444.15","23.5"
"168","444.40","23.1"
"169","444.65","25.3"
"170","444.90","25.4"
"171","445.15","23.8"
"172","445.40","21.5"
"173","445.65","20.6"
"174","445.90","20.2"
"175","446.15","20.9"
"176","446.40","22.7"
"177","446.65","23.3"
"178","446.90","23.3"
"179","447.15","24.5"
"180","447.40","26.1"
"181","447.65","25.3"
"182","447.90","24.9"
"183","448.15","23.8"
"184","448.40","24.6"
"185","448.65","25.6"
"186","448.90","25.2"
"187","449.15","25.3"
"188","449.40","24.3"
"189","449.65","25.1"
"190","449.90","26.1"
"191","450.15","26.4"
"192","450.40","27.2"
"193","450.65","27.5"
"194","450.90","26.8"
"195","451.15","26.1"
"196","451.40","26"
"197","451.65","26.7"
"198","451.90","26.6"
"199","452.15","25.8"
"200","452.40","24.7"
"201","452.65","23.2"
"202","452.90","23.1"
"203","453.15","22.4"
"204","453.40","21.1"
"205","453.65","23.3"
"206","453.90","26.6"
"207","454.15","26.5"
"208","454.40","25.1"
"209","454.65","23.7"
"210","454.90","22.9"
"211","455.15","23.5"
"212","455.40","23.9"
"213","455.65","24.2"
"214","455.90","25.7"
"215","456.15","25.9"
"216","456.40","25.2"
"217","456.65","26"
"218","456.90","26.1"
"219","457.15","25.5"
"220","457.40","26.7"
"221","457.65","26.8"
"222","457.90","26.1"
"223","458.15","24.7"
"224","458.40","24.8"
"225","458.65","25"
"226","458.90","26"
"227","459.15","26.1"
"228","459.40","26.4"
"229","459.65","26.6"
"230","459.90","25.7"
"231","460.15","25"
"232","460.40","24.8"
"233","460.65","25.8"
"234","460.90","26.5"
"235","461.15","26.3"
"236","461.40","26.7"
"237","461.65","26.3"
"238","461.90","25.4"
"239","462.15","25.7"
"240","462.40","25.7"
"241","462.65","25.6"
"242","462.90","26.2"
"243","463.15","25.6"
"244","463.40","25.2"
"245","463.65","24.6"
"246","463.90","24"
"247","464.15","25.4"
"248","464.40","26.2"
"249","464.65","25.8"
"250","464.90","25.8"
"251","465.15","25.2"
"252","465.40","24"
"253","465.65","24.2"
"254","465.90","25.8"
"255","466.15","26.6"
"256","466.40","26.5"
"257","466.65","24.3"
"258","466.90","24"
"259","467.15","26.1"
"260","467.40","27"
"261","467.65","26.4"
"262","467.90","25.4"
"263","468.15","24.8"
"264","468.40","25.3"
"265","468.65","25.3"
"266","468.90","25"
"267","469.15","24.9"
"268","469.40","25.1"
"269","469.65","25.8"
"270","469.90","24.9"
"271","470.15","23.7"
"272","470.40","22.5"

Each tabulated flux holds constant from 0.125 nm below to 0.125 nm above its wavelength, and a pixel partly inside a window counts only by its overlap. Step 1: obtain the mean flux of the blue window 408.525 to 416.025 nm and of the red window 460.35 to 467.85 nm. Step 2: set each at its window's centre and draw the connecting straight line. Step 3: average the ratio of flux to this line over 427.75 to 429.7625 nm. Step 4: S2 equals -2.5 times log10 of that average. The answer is 0.21 mag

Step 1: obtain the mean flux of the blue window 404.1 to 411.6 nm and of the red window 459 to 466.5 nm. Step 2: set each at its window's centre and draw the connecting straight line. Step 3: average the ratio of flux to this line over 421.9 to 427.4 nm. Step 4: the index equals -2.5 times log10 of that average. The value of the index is 0.15 mag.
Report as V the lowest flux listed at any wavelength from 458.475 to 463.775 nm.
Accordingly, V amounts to 24.6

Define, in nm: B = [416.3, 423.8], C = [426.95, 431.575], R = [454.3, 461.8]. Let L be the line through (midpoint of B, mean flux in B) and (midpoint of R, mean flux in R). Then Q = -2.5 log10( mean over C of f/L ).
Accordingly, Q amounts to 0.27 mag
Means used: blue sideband 20.4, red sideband 25.5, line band 16.8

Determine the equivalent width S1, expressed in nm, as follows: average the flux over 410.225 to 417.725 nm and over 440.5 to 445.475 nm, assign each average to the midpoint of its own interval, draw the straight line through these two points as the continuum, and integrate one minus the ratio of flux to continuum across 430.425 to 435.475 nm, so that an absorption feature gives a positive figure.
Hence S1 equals 0.59 nm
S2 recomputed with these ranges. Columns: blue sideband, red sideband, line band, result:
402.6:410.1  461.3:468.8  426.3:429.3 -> 0.19 mag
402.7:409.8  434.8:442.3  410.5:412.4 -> -0.06 mag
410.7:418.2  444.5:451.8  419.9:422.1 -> 0.06 mag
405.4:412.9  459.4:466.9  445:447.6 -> 0.07 mag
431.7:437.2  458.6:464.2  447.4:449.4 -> -0.05 mag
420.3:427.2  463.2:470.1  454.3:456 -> -0.01 mag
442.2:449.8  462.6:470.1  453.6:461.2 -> -0.04 mag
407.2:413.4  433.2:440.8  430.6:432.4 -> 0.13 mag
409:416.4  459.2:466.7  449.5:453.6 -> -0.02 mag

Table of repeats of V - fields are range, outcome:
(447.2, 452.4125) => 23.8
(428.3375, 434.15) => 11.6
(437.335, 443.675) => 15.2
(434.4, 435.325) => 20.4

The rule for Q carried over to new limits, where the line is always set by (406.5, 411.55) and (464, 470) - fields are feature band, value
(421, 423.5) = 0.12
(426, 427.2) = 0.20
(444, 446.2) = 0.05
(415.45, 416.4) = 0.00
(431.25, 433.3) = 0.06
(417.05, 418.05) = 0.06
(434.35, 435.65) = 0.07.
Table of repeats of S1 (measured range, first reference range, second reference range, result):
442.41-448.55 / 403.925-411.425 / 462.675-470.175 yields 0.10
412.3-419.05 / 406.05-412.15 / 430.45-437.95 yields -0.12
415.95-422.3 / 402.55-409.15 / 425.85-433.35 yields -0.50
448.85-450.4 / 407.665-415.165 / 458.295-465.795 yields -0.05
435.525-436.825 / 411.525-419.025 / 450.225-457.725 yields 0.01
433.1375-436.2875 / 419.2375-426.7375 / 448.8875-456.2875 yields 0.07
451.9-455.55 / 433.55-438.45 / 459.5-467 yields -0.01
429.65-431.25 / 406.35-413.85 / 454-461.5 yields 0.69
